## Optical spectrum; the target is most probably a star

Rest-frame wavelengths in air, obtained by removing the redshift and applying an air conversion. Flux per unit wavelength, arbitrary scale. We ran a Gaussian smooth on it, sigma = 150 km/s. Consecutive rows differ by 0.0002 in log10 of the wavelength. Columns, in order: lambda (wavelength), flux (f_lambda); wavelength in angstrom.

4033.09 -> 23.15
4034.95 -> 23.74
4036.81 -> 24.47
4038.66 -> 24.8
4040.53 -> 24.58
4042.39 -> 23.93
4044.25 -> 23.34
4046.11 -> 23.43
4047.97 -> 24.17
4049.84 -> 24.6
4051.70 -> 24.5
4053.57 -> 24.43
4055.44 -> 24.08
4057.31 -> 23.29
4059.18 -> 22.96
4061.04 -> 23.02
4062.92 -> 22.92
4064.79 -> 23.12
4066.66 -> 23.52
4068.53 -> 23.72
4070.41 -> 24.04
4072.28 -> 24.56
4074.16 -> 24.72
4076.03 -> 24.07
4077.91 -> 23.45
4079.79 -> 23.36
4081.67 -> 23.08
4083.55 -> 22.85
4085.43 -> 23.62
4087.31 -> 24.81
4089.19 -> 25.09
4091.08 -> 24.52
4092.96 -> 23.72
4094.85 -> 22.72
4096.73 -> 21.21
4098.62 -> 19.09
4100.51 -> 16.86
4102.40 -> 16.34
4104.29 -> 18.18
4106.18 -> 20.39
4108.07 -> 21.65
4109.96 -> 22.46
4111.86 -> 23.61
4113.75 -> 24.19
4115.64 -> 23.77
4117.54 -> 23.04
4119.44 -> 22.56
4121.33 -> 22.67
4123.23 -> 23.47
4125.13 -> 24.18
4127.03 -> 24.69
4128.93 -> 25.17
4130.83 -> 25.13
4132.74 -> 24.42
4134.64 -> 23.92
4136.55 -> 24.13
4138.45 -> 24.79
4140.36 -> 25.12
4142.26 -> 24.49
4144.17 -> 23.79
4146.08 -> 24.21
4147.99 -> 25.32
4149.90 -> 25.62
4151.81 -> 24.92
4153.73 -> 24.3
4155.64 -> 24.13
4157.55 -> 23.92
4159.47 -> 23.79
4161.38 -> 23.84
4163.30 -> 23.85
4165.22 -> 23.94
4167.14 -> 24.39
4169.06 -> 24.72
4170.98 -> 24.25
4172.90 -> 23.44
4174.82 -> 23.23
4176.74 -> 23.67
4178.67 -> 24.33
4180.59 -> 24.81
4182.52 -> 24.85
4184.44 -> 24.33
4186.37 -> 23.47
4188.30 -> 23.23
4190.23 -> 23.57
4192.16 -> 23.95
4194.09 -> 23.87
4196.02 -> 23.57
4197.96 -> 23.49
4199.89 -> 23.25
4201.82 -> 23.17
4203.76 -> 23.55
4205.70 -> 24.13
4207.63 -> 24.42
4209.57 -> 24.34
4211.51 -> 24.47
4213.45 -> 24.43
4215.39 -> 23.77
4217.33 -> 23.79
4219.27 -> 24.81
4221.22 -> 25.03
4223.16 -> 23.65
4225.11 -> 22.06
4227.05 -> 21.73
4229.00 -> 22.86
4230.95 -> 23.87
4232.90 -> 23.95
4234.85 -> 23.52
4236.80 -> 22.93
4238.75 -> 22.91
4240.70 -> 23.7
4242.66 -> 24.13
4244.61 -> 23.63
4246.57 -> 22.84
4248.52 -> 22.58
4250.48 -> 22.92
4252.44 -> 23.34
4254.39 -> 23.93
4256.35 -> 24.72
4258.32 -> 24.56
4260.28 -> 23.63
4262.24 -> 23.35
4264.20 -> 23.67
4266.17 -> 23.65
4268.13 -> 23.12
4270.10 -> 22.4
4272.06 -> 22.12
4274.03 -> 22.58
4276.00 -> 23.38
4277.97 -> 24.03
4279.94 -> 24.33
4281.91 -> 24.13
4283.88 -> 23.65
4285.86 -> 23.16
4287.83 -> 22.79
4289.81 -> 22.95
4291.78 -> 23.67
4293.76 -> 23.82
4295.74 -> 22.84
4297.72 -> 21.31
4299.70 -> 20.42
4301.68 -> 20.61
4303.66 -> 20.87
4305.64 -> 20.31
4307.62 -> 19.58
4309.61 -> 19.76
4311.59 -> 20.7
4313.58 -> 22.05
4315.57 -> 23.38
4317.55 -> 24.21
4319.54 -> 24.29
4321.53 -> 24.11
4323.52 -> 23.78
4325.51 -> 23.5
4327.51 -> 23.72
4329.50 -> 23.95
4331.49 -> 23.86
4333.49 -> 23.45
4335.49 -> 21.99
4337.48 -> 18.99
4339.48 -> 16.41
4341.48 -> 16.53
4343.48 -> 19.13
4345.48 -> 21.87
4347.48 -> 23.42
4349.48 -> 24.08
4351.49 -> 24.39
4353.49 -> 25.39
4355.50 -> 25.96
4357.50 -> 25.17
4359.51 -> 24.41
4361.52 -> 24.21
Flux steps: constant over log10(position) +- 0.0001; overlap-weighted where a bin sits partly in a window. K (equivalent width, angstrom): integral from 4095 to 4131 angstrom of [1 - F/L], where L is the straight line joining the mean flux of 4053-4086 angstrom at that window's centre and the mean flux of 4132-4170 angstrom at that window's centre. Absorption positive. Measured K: 3.0 angstrom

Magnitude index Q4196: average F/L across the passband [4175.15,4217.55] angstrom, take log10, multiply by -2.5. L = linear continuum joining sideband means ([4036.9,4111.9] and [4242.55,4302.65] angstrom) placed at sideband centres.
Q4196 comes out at -0.04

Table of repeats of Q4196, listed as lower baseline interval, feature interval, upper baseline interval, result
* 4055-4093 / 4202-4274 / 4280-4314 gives -0.05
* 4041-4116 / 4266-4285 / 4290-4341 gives -0.05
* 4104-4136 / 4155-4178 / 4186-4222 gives -0.01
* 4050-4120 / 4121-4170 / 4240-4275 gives -0.06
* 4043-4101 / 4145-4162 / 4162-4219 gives -0.03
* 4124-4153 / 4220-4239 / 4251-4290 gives 0.03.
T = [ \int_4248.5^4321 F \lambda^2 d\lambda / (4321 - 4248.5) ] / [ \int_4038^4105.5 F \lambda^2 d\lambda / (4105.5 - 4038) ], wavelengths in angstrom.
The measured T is 1.10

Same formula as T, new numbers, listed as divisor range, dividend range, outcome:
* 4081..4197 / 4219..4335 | 1.05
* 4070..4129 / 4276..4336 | 1.10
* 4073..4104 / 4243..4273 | 1.13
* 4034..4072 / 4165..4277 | 1.08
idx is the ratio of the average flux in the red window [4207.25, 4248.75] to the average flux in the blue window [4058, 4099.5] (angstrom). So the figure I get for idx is 1.01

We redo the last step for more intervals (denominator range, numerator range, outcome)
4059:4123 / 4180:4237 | 1.05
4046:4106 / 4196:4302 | 1.02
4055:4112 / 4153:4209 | 1.06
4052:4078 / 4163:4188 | 1.01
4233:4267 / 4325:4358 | 0.95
